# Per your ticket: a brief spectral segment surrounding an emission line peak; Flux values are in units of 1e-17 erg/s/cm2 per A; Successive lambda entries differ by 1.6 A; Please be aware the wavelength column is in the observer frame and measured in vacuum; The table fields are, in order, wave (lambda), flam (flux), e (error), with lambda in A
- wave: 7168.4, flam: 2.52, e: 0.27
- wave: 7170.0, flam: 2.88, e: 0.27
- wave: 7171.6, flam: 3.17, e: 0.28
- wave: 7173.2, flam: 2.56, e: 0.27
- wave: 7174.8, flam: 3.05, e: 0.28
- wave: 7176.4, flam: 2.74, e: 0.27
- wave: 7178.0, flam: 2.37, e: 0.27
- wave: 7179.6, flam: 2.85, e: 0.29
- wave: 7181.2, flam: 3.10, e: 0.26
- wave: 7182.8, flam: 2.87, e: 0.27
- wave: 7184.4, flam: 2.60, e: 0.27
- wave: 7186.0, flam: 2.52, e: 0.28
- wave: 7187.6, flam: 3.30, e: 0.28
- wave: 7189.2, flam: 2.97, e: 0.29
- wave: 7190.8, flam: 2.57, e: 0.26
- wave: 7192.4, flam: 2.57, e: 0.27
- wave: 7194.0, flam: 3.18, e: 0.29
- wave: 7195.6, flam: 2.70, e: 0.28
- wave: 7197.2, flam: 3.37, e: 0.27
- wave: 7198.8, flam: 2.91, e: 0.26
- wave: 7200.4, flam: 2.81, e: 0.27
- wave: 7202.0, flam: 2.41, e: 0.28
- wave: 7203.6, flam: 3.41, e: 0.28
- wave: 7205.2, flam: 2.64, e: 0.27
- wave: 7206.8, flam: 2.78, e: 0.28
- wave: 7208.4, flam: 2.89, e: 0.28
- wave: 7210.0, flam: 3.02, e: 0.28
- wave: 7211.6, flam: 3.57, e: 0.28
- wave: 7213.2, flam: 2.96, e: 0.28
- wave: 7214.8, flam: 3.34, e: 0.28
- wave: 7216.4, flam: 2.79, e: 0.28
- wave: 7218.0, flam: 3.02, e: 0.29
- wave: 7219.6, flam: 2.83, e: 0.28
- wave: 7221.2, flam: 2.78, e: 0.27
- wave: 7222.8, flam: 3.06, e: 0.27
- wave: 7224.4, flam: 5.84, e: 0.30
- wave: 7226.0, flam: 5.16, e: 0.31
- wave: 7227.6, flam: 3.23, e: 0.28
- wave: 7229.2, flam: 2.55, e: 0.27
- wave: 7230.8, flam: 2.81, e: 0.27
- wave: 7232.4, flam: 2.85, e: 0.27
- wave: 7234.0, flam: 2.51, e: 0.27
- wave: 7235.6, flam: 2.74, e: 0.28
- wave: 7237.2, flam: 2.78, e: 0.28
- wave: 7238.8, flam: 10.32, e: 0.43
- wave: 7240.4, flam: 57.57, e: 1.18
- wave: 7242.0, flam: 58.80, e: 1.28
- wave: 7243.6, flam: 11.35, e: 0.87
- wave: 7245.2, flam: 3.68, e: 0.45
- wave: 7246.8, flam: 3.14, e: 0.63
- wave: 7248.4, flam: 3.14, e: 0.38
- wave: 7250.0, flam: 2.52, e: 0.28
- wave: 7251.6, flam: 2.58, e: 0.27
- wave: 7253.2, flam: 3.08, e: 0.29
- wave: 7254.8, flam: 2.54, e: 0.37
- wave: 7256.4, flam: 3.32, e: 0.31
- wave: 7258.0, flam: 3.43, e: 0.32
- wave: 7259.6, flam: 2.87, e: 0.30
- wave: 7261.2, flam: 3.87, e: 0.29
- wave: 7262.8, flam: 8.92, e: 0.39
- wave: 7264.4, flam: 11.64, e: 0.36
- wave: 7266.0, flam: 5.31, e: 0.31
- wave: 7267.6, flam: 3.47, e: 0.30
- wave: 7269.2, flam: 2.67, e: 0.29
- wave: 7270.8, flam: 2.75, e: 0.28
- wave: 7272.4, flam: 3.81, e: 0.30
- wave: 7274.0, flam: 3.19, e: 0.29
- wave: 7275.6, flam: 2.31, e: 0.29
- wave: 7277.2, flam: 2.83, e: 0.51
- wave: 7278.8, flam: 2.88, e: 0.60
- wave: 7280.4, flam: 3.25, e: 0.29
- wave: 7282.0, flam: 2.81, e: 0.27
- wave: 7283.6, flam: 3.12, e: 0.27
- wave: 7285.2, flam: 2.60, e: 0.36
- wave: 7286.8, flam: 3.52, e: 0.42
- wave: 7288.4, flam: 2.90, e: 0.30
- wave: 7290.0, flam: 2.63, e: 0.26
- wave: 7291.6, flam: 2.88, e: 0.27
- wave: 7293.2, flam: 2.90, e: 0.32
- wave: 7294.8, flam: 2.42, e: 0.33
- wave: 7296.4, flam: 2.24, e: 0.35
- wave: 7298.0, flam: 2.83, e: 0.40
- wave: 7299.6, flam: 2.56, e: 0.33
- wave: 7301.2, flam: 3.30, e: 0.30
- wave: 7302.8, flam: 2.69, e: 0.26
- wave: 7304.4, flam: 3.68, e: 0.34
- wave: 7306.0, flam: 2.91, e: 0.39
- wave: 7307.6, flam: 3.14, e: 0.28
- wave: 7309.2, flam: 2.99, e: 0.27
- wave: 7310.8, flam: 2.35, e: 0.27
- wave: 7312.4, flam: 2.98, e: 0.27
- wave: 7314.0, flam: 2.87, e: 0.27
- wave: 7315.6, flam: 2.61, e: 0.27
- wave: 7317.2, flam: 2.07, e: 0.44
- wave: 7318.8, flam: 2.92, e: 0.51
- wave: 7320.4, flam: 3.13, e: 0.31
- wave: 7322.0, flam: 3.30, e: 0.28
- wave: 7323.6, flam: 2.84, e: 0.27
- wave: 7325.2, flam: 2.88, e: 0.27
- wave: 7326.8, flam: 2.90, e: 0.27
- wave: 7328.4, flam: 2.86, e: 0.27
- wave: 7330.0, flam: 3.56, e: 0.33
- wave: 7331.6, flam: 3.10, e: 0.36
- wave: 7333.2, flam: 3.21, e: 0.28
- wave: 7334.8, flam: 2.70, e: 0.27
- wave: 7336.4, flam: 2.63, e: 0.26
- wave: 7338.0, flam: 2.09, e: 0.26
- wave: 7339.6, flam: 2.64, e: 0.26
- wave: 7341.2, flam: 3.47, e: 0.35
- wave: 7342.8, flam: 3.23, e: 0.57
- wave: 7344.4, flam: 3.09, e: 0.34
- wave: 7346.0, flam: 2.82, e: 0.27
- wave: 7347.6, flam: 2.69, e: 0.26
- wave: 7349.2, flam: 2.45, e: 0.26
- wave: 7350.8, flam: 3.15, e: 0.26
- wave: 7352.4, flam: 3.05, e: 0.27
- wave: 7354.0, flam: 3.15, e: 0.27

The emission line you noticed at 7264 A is [N II] 6583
